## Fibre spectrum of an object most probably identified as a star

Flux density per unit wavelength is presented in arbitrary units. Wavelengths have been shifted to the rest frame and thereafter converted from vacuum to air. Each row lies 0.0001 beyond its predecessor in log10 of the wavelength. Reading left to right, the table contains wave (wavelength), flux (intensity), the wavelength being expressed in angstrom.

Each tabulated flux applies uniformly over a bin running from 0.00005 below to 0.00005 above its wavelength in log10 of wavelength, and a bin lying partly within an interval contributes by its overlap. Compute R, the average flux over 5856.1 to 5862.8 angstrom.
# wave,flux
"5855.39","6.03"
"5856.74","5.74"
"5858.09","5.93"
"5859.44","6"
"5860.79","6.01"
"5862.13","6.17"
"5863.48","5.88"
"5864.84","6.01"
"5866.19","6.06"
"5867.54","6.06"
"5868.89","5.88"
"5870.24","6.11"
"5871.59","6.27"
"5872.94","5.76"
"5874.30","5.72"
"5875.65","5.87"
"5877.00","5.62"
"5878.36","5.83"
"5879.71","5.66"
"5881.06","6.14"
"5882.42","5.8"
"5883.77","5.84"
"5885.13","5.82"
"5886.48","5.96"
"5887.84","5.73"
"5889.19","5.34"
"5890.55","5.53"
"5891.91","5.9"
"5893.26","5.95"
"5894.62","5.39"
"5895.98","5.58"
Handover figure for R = 5.98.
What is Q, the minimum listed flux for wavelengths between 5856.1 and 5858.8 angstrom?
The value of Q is 5.74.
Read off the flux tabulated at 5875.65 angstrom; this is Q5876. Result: 5.87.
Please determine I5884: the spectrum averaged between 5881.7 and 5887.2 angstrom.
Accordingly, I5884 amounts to 5.85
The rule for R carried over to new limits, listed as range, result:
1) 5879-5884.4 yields 5.87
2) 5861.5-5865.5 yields 6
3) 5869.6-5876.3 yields 5.94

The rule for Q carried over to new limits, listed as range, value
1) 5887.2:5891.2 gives 5.34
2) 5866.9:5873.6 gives 5.76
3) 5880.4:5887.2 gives 5.8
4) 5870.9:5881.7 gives 5.62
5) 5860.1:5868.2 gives 5.88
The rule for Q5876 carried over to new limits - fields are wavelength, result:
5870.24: 6.11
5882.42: 5.8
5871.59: 6.27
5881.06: 6.14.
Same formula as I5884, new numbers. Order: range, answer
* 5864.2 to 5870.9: 6.03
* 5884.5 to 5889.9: 5.71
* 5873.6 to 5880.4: 5.74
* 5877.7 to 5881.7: 5.89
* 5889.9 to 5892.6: 5.73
